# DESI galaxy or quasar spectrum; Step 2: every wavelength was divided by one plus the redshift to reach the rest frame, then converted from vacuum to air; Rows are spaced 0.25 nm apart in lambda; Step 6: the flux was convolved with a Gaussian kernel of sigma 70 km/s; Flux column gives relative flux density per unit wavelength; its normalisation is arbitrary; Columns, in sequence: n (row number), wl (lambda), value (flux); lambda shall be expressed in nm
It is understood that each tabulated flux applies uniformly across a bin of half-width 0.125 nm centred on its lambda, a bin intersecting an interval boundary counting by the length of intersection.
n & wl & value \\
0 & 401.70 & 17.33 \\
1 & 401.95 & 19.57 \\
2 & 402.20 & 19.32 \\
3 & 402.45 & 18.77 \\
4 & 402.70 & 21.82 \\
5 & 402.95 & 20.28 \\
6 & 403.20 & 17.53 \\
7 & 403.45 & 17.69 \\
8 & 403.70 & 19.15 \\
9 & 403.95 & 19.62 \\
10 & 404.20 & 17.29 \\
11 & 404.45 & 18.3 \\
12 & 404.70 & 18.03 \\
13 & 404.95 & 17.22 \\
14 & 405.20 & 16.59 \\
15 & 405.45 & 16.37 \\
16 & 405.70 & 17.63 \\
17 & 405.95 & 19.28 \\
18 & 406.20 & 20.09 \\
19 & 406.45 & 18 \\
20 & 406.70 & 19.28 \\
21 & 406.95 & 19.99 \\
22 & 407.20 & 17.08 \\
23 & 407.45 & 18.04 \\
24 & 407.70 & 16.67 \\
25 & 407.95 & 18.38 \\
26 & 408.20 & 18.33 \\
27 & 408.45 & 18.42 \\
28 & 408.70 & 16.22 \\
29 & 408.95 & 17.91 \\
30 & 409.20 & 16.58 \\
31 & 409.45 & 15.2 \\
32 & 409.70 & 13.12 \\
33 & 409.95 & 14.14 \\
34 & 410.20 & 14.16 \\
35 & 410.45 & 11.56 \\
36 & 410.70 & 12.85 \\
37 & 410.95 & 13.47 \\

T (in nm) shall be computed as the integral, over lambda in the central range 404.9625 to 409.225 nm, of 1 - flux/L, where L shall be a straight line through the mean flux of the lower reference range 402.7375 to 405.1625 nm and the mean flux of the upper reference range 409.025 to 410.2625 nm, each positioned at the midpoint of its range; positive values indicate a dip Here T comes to -0.41 nm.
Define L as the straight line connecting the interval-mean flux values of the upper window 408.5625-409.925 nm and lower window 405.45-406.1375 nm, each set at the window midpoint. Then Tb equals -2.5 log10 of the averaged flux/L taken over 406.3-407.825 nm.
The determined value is -0.06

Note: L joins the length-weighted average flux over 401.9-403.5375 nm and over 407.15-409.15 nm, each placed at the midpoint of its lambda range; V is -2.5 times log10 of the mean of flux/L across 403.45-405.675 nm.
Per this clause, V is 0.055 mag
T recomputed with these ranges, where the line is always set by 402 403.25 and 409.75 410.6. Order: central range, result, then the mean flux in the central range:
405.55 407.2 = -0.24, 18.9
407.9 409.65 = -0.31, 17.1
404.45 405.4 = 0.02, 17.3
